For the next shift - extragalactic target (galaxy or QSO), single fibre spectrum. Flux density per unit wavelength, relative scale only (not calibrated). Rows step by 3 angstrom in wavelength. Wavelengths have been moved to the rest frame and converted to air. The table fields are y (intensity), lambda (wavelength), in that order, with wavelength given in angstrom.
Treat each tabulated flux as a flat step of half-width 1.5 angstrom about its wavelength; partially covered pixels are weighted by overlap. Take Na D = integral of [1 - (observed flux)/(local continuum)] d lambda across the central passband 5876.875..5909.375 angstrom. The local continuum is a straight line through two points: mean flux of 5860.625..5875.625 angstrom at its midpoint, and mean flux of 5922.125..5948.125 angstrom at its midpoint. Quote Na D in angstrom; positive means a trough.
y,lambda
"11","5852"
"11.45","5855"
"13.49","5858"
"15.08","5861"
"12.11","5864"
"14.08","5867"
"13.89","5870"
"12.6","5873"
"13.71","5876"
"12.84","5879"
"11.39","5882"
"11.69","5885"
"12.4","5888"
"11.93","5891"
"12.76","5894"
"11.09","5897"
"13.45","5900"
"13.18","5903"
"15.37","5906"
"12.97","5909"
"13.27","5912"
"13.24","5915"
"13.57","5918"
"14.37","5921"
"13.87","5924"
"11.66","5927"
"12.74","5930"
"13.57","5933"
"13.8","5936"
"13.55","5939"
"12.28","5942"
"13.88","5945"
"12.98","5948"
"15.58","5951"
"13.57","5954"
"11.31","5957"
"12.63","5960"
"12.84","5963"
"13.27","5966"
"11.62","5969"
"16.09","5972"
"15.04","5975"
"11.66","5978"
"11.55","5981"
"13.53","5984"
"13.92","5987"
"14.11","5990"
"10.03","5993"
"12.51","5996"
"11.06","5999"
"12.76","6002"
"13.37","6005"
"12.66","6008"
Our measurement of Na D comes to 1.7 angstrom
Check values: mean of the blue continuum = 13.4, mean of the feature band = 12.7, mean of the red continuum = 13.2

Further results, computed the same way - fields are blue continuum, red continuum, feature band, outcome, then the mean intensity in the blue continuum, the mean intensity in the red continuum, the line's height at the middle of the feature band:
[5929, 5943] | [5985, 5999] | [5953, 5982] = -0.34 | 13.2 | 12.5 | 12.8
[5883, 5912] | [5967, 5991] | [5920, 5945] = -0.38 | 12.8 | 13.4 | 13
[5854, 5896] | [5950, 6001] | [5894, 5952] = -2.19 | 12.8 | 12.9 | 12.9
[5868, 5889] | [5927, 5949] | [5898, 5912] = -0.76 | 12.7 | 13.2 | 12.9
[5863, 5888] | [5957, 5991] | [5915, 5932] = -0.35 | 12.8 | 13.2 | 13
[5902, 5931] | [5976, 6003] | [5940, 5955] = -0.77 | 13.4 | 12.4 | 13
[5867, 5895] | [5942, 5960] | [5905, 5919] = -0.75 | 12.7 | 13.3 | 12.9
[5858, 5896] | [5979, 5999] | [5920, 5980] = -3.25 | 12.9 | 12.5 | 12.6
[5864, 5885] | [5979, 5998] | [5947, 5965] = -0.73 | 12.9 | 12.5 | 12.6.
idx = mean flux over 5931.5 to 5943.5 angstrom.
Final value 13.3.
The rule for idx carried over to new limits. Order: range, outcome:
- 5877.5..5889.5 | 12.1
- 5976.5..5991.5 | 13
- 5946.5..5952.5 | 14.3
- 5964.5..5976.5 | 14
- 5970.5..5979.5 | 14.3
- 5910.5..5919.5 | 13.4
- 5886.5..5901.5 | 12.3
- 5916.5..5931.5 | 13.2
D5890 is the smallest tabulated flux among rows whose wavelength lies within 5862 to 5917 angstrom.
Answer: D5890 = 11.09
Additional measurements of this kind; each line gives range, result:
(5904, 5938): 11.66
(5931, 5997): 10.03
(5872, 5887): 11.39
